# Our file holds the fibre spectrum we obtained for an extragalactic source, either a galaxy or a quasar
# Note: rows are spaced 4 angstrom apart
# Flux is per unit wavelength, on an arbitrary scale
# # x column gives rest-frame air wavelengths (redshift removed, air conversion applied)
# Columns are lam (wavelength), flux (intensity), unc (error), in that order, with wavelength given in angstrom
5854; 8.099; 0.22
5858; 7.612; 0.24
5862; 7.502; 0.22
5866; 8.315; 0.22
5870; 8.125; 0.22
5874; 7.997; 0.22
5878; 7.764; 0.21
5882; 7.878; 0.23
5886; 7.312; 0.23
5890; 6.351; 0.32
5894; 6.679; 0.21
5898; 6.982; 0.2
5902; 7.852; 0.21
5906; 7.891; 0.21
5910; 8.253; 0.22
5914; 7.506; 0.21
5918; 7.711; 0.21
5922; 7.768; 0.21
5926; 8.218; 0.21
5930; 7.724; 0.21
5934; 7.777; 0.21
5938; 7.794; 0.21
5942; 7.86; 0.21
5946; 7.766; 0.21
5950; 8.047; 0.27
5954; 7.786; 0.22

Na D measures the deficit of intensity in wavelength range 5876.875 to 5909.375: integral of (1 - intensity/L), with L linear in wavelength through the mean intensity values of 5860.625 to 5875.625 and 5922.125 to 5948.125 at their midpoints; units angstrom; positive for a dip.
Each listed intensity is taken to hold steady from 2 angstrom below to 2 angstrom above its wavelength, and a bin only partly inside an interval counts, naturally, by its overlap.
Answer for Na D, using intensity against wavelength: 2.4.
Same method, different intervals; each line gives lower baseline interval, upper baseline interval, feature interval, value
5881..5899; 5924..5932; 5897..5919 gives -0.8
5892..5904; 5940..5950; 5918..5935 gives -0.6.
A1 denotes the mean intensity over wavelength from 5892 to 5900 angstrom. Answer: 6.83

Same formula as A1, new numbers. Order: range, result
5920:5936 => 7.87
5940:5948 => 7.81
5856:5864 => 7.56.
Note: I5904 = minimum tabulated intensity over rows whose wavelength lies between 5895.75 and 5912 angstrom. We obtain 6.982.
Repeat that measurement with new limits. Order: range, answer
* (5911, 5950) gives 7.506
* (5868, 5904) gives 6.351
